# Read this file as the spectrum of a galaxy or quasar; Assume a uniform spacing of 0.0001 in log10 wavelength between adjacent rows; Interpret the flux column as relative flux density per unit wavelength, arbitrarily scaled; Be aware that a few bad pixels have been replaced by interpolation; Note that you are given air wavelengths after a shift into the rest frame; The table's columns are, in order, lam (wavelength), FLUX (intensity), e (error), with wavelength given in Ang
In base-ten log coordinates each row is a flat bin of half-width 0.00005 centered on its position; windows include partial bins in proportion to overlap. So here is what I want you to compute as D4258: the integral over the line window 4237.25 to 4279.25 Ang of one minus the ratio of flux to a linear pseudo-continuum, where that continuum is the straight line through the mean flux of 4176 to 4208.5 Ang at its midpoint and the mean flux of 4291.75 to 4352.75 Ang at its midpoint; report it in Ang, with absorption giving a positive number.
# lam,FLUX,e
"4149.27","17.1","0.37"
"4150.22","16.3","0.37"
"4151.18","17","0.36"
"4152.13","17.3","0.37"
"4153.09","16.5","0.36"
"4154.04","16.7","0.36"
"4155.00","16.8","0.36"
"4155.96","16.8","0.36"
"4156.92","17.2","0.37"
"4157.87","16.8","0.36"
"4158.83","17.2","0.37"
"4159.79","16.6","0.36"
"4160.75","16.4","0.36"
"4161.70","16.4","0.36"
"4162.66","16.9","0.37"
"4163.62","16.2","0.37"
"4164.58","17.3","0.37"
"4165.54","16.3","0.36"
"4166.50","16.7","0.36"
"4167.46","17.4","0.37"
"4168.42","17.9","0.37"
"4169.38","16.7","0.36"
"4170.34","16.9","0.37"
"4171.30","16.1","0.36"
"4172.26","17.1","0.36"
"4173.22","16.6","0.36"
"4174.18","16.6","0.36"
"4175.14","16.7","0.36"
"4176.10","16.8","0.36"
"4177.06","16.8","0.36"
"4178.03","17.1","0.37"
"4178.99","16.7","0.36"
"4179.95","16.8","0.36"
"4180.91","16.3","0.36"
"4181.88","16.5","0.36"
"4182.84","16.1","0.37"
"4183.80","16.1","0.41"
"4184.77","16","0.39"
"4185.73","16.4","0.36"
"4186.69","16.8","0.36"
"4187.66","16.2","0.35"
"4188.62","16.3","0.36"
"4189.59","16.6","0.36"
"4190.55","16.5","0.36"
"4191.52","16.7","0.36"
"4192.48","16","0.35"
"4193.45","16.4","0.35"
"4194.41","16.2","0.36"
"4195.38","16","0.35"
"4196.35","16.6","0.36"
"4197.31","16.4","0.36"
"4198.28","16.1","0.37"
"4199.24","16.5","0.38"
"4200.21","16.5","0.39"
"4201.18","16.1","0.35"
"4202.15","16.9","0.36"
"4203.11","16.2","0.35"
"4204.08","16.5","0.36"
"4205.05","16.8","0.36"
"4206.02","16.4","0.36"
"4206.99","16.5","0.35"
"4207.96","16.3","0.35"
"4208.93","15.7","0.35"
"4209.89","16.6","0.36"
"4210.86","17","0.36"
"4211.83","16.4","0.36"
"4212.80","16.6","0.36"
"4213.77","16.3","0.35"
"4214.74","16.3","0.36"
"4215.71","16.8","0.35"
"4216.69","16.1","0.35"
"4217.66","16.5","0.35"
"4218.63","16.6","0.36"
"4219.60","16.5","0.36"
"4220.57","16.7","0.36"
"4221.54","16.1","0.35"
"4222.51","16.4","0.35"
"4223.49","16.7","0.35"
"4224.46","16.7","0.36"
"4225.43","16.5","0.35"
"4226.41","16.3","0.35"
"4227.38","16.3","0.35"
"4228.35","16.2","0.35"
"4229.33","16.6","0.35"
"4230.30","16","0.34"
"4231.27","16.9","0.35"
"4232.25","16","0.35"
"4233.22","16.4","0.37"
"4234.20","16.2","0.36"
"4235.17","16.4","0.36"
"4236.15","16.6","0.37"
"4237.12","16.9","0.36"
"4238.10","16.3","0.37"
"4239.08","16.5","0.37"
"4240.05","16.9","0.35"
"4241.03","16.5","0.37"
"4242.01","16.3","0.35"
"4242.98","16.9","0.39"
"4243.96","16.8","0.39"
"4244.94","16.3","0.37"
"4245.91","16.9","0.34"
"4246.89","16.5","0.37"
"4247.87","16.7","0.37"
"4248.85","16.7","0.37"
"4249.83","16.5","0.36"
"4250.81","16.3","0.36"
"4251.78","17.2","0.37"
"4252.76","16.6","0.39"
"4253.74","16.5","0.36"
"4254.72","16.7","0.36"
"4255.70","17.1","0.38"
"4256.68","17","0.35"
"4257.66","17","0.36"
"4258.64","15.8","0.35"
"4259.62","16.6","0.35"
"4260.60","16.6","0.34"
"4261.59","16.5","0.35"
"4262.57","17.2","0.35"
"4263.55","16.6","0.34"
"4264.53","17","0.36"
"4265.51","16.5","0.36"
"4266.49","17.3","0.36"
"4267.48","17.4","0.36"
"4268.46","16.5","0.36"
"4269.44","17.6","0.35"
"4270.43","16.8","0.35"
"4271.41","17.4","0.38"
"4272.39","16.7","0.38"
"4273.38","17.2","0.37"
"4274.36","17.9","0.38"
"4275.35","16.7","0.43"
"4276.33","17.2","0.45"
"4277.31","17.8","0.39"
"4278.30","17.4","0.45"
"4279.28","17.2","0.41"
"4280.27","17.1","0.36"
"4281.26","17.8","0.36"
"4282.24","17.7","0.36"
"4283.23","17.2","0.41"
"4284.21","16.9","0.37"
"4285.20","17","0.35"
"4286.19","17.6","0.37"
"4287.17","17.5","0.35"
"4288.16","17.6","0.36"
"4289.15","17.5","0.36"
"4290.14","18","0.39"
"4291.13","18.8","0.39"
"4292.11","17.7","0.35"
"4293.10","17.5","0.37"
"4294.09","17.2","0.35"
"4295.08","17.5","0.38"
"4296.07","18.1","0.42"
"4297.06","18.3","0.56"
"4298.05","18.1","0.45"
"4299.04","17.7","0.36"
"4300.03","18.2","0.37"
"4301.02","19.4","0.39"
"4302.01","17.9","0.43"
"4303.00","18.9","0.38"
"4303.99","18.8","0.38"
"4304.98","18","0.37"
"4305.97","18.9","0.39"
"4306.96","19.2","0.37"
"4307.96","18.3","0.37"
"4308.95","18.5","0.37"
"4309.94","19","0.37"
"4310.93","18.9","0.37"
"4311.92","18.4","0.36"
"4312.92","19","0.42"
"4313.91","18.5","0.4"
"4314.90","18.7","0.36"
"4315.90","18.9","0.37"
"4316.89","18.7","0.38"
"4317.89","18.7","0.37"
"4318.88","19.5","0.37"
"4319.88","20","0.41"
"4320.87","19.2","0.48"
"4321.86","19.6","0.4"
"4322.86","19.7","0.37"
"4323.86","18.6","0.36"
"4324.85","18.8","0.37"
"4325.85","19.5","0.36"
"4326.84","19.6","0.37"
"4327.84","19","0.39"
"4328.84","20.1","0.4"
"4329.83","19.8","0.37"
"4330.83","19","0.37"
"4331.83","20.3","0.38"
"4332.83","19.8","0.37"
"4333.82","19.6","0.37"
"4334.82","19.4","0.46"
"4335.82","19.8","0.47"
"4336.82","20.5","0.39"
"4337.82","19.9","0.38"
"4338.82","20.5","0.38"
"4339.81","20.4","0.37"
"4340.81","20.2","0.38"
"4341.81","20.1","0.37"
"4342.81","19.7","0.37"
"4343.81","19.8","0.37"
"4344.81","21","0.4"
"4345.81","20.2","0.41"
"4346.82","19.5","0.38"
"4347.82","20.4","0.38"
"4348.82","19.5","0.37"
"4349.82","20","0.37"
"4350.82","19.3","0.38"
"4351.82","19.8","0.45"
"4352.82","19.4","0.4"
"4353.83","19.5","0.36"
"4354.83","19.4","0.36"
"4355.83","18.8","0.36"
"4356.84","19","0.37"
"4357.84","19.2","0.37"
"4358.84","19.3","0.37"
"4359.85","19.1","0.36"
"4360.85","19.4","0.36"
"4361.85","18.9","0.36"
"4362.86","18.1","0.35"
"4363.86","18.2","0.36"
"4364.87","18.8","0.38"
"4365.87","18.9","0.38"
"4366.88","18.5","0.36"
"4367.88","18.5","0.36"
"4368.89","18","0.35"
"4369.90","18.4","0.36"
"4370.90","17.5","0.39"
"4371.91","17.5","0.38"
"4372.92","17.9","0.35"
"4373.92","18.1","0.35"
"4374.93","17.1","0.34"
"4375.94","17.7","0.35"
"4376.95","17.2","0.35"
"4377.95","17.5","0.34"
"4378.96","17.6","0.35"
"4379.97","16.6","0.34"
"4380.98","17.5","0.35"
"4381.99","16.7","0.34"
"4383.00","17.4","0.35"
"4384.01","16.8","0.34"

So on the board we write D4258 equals 2.3 Ang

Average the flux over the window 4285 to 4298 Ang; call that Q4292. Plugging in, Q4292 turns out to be 17.7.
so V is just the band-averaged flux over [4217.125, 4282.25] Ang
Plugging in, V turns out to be 16.7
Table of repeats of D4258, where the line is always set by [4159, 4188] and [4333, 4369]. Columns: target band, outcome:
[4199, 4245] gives 2.5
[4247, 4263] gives 1.1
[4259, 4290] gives 1.9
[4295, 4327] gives 0.1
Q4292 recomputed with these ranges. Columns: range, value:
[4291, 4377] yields 19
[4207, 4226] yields 16.5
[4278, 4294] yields 17.5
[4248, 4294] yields 17.1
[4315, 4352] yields 19.7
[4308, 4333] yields 19.2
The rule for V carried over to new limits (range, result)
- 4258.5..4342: 18.3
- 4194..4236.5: 16.4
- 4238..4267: 16.7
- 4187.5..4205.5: 16.4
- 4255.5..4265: 16.7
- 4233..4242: 16.5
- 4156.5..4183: 16.8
